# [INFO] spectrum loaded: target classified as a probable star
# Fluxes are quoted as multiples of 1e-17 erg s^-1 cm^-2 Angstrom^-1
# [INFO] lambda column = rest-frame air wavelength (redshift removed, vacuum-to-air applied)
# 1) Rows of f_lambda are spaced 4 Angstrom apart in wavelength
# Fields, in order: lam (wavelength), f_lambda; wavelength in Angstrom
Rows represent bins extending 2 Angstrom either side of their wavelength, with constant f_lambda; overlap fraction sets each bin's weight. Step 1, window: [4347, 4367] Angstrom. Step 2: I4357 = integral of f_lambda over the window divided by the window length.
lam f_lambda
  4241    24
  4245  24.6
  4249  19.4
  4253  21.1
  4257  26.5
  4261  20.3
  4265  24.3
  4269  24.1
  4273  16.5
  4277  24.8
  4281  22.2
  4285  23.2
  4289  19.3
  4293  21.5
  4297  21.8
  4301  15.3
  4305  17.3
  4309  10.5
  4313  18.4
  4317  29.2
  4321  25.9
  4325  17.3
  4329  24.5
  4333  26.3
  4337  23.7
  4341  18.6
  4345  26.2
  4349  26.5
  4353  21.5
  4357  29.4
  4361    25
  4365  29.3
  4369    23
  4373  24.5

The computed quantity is 26.3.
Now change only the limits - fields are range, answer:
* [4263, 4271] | 24.2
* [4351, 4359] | 25.4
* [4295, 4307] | 18.1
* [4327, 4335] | 25.4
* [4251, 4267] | 23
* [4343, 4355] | 24.7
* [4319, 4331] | 22.6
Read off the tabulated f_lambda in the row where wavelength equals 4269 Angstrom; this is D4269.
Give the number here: 24.1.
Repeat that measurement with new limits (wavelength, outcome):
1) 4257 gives 26.5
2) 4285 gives 23.2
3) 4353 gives 21.5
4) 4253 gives 21.1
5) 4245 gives 24.6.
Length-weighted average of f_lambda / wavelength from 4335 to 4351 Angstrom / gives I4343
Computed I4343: 23.8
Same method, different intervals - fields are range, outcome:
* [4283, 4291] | 21.2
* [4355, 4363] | 27.2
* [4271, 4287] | 21.7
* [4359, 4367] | 27.1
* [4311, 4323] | 24.5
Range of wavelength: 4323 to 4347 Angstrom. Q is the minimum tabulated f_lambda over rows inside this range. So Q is 17.3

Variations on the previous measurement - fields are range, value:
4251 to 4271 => 20.3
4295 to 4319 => 10.5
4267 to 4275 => 16.5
